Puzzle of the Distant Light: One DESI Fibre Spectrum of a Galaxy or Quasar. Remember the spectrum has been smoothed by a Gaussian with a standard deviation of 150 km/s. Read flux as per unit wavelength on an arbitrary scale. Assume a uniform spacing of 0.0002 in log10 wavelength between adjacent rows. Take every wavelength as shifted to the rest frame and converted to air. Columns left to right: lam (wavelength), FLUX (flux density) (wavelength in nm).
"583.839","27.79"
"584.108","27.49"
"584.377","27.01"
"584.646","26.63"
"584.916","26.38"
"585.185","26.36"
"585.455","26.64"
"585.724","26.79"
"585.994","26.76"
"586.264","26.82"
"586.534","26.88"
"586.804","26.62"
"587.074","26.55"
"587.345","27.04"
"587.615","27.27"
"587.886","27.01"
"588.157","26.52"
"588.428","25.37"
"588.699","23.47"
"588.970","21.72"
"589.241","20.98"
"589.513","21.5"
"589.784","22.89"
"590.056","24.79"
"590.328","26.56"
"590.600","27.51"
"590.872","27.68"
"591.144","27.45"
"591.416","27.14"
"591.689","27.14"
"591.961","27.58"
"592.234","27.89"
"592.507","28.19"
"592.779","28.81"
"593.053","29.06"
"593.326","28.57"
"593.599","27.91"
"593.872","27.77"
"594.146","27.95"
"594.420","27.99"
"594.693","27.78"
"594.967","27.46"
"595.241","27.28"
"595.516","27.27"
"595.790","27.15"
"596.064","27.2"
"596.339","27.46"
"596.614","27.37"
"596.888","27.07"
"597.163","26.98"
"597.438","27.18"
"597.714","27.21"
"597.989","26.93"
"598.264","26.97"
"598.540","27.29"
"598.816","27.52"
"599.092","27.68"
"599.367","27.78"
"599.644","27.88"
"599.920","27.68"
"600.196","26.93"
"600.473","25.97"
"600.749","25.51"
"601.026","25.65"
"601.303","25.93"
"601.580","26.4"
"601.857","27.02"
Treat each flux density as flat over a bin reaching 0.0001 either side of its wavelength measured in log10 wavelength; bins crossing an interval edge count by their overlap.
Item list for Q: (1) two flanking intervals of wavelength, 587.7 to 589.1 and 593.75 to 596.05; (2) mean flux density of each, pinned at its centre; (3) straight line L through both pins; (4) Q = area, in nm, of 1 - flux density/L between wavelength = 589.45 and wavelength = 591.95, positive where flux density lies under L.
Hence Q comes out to -0.020 nm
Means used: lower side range 24.9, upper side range 27.6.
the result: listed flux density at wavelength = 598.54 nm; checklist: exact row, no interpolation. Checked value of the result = 27.29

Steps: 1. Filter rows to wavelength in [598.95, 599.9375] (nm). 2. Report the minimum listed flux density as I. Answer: 27.68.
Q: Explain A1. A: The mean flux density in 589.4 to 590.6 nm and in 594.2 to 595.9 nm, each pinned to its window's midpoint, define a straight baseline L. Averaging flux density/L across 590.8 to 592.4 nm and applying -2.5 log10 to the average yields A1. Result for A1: -0.09 mag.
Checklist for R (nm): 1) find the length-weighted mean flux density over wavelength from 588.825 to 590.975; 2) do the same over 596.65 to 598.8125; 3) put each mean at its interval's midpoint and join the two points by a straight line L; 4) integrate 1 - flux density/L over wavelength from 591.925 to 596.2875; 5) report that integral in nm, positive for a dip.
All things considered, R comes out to -0.36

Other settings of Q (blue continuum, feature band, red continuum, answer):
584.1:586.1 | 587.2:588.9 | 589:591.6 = -0.01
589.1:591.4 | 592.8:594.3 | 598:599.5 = -0.14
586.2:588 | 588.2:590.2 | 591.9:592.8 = 0.31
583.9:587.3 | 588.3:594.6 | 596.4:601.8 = 0.11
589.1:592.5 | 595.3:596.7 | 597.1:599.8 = -0.02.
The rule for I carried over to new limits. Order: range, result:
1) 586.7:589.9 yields 20.98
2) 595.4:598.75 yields 26.93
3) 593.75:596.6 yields 27.15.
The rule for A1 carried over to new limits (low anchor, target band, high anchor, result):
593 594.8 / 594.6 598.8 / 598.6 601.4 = 0.012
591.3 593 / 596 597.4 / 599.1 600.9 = 0.006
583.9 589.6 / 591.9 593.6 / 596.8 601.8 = -0.079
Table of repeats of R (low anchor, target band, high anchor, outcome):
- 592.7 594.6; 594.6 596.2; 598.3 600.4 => 0.038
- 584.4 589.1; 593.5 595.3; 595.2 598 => -0.052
